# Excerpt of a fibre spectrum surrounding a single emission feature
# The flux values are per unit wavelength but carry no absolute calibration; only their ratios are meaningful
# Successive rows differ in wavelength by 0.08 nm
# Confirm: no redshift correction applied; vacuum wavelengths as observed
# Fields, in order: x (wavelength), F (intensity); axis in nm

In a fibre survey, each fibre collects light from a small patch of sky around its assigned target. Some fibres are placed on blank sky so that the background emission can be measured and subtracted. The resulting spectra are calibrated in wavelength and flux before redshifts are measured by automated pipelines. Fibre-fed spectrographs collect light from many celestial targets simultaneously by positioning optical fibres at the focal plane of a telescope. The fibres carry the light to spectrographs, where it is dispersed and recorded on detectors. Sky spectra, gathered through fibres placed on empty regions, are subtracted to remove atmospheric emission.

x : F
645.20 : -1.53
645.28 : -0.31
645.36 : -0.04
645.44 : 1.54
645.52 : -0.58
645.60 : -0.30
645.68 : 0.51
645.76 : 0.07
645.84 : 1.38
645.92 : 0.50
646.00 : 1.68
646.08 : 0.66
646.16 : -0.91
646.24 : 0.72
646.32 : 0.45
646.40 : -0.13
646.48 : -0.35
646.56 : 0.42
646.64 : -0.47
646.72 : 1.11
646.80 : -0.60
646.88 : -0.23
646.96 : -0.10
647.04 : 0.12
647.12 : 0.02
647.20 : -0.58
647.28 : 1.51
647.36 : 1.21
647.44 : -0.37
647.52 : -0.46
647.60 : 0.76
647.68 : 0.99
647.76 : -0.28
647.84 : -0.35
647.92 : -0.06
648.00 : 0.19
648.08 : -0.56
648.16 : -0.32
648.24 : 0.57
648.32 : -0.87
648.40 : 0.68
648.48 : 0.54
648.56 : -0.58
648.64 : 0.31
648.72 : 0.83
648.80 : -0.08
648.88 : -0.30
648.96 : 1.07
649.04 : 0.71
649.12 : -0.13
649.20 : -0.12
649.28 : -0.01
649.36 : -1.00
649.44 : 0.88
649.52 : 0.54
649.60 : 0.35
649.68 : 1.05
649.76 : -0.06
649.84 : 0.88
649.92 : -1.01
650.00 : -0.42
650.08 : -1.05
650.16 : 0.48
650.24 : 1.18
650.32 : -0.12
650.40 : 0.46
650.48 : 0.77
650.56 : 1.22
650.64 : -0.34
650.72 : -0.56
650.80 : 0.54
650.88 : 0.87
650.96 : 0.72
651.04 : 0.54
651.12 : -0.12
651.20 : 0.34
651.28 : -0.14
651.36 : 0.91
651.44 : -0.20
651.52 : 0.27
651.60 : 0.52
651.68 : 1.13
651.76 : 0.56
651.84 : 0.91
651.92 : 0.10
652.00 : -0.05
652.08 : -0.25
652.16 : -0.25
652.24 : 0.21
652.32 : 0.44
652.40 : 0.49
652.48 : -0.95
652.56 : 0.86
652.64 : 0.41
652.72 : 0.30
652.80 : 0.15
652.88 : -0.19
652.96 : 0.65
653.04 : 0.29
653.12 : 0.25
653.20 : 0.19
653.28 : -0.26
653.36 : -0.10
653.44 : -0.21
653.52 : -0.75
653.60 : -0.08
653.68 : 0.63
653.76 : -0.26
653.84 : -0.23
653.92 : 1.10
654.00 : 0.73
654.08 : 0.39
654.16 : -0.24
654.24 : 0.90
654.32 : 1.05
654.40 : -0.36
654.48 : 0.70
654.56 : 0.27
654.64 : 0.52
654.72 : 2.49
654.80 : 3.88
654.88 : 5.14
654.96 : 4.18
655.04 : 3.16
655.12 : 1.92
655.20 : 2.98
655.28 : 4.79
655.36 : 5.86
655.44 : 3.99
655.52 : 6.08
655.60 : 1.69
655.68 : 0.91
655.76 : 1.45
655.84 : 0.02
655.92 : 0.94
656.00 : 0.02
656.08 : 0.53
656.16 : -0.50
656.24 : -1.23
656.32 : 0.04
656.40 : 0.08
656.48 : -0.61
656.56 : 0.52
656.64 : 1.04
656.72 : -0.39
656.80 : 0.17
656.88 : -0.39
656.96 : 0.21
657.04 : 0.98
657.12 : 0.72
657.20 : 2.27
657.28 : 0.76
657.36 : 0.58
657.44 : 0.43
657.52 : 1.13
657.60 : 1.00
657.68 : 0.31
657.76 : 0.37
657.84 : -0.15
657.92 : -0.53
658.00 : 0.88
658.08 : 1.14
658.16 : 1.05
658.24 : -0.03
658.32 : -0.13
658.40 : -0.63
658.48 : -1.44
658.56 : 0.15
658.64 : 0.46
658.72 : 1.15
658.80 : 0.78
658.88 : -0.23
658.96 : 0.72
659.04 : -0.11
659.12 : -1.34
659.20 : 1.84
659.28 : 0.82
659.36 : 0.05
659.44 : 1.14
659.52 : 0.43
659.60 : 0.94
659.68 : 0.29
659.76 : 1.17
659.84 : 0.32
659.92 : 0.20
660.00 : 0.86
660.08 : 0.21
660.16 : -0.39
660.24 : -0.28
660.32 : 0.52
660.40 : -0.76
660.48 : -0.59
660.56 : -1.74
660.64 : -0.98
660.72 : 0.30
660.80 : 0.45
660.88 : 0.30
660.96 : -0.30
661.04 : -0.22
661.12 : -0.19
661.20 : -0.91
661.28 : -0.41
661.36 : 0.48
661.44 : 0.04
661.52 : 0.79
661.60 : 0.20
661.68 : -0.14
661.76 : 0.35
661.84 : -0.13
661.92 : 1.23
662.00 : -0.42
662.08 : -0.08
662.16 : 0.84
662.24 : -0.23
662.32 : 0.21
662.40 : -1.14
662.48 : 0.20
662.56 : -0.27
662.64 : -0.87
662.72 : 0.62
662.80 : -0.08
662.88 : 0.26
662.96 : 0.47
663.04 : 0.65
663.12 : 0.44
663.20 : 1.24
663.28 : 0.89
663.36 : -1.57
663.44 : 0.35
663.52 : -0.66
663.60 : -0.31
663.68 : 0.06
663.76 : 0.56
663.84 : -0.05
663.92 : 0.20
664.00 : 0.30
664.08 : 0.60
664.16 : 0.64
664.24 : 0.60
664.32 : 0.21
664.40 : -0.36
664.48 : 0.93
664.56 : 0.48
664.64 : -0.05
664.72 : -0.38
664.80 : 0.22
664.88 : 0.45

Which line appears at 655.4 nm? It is [O II] 3727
